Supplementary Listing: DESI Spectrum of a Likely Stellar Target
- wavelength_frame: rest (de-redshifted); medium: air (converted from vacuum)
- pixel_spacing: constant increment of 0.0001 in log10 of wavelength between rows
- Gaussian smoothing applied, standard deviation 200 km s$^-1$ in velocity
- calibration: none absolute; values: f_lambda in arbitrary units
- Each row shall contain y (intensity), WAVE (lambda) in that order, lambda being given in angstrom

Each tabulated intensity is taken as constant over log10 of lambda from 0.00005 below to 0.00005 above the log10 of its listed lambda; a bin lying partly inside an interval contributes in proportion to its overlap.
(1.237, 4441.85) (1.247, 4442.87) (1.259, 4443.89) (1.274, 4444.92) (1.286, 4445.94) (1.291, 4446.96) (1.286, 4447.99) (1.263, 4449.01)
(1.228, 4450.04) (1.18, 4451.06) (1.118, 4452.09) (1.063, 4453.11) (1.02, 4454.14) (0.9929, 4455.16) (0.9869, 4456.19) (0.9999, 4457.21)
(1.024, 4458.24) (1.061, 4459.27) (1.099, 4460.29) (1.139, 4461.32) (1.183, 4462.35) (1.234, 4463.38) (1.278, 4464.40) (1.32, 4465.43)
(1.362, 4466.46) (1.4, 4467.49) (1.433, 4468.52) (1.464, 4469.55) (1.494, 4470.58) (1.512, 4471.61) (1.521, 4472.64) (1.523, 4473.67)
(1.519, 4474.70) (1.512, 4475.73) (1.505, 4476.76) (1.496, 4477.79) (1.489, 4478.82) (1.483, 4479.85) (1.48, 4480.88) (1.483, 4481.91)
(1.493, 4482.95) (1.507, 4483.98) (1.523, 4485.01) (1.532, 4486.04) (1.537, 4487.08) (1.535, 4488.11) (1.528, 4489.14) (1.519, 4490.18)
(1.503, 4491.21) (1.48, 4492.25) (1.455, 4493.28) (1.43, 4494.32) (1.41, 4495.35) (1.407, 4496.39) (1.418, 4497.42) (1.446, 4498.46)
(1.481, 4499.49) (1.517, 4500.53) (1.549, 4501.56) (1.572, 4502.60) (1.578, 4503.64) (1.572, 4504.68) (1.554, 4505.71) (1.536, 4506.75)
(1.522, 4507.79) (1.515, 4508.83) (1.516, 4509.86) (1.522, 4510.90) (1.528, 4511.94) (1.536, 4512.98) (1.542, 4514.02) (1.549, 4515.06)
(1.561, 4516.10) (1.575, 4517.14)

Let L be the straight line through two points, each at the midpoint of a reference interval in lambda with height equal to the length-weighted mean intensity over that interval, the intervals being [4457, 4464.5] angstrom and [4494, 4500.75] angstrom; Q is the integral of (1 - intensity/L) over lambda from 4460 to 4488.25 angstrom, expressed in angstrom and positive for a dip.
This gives -4.3 angstrom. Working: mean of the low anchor 1.12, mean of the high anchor 1.44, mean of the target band 1.43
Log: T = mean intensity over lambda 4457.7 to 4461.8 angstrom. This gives 1.08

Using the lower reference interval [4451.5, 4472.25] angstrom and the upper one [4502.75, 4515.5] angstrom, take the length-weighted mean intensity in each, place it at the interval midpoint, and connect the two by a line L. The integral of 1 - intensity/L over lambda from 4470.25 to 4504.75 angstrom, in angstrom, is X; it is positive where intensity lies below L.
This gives -2.8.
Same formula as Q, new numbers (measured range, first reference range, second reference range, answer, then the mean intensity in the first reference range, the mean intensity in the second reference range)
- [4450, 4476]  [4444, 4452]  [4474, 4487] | 2.23 angstrom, 1.25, 1.5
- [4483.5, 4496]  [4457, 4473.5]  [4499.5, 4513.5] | -0.51 angstrom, 1.29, 1.54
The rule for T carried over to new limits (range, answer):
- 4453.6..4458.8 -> 1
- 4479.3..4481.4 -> 1.49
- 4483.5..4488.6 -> 1.53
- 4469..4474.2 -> 1.5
